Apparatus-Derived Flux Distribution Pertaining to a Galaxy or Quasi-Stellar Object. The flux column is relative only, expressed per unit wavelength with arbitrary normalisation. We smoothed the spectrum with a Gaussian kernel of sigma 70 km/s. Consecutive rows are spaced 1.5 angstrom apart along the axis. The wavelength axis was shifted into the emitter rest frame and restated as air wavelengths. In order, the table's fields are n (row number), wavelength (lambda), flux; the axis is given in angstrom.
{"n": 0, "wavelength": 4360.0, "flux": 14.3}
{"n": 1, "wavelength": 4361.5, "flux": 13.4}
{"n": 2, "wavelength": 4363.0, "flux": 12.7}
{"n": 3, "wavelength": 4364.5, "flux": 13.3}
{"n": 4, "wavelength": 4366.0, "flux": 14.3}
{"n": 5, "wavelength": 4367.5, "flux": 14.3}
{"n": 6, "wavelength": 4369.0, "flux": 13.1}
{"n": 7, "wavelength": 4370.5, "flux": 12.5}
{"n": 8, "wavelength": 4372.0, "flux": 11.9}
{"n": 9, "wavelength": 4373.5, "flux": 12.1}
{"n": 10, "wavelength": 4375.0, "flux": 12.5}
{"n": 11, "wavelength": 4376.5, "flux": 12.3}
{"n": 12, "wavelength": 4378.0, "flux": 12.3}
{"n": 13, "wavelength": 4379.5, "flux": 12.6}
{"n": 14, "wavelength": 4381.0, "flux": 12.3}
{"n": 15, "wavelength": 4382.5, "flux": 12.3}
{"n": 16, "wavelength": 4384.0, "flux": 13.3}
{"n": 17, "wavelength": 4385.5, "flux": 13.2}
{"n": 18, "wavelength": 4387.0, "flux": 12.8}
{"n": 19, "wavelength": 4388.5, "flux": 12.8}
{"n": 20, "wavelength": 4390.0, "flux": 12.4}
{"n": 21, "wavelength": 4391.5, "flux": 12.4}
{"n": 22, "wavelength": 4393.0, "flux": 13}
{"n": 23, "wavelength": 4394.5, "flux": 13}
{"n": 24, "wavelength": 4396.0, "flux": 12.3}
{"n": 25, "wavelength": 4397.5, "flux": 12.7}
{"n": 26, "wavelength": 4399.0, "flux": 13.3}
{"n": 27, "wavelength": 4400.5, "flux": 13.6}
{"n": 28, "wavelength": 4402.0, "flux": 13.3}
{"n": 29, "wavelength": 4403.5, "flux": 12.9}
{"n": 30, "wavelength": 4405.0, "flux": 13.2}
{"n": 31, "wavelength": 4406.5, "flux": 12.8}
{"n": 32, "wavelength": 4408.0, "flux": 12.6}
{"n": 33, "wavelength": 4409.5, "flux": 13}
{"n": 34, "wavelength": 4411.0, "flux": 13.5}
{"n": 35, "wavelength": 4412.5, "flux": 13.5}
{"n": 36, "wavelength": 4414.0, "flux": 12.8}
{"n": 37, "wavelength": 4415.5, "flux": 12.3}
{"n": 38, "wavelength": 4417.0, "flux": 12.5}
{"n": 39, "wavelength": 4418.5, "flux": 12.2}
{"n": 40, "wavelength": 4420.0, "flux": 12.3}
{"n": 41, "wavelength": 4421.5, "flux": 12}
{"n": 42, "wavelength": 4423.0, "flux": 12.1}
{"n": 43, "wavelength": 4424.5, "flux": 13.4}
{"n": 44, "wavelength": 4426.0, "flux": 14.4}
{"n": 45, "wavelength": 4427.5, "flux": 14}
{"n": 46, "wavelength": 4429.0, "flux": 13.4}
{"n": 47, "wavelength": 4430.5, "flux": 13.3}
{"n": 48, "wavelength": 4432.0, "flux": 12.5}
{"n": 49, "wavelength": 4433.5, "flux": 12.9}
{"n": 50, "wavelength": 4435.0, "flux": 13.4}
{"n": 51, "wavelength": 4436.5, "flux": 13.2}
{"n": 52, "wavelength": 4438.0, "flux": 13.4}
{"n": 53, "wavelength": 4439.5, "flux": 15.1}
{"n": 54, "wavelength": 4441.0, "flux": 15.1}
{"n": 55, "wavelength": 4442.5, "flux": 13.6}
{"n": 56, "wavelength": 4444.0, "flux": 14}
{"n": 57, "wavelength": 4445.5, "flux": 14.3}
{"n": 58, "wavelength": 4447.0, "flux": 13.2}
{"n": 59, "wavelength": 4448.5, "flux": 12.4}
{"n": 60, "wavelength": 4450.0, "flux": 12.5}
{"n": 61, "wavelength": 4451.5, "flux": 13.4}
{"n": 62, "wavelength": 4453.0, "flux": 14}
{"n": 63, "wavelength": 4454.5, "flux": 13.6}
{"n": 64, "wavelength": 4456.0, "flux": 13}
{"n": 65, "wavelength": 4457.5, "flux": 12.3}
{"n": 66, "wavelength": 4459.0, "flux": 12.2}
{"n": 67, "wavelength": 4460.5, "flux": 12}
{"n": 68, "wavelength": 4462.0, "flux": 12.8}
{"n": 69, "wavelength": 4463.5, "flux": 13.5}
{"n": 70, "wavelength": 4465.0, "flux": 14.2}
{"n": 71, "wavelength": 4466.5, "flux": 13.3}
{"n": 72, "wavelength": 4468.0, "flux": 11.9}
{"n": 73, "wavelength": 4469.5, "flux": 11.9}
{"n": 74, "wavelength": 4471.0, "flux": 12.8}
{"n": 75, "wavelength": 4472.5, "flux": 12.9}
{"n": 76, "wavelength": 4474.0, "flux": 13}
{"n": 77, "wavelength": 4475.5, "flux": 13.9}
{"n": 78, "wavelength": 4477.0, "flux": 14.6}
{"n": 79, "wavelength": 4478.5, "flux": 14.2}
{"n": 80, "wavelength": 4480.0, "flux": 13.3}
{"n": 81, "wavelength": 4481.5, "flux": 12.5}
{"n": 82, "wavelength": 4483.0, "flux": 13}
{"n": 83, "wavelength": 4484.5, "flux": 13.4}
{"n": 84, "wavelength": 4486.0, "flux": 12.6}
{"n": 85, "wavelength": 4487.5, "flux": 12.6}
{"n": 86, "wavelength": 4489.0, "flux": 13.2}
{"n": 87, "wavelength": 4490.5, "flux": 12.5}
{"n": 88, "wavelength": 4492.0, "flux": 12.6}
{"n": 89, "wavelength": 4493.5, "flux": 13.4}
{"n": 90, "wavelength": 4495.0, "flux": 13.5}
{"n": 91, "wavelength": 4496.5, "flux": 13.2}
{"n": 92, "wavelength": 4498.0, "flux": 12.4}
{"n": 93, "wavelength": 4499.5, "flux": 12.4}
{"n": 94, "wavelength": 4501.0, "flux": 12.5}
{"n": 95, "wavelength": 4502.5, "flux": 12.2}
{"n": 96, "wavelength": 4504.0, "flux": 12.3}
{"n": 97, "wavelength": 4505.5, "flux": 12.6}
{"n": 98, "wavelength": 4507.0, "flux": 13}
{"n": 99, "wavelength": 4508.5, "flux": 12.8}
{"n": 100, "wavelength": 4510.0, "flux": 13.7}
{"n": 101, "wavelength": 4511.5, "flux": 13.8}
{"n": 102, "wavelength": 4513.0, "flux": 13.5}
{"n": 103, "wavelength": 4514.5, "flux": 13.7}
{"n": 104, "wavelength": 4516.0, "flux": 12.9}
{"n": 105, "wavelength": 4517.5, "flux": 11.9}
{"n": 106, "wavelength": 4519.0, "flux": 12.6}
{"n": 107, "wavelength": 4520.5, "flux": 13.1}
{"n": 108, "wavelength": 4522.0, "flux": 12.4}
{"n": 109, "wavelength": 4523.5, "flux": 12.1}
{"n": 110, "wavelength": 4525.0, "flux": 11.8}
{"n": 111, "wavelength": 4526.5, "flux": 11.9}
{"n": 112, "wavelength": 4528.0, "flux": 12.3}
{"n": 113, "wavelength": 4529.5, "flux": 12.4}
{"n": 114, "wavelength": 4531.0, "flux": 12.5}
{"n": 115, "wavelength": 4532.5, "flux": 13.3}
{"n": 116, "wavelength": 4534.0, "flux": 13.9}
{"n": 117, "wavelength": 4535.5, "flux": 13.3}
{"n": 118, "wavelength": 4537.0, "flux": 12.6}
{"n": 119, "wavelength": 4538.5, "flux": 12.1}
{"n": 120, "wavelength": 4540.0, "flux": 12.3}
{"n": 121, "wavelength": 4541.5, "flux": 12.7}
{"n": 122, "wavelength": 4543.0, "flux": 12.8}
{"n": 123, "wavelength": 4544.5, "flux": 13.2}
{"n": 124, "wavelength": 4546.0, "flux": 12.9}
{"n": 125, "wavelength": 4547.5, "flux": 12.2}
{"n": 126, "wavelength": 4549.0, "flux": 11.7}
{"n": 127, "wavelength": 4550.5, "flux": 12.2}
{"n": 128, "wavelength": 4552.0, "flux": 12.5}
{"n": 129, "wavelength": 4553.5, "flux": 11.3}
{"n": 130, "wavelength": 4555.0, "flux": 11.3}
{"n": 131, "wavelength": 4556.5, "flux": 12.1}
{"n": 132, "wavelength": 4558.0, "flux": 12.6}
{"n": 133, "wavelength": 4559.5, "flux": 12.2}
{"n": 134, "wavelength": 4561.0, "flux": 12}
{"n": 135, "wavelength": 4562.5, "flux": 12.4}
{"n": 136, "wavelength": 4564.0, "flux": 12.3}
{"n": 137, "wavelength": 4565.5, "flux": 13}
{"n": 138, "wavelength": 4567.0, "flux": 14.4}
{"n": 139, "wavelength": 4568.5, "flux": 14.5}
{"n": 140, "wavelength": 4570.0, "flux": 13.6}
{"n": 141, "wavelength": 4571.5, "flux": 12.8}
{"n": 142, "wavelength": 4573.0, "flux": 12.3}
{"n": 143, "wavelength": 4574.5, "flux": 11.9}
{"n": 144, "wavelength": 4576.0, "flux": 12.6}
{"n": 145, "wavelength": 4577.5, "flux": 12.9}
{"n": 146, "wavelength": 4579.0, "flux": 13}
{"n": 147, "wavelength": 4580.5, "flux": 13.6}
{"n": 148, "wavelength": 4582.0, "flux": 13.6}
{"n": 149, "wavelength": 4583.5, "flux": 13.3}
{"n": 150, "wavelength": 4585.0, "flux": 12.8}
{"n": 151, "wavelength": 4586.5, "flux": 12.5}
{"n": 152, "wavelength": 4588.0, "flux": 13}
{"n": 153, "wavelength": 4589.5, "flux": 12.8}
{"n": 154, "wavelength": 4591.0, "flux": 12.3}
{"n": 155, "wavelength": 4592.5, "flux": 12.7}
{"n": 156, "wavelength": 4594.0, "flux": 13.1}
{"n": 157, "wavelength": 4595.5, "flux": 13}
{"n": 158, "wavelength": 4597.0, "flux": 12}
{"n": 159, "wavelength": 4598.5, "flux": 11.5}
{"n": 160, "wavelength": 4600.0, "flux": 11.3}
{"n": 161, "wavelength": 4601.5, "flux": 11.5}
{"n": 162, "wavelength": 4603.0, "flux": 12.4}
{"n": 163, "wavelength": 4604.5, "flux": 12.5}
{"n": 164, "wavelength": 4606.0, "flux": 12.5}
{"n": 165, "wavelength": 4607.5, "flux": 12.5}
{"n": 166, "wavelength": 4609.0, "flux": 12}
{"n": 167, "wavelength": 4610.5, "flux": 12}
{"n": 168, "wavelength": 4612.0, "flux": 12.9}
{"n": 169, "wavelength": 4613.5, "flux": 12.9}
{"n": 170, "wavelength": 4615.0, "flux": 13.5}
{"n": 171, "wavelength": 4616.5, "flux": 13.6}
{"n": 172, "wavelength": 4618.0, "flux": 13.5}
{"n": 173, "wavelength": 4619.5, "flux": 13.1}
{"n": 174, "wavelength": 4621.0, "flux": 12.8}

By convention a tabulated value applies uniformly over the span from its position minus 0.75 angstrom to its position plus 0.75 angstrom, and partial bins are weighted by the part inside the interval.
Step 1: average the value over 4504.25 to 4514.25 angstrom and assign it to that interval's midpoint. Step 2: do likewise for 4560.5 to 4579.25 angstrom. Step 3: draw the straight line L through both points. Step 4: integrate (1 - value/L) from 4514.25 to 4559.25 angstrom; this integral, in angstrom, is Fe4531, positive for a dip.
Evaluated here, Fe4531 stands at 2.1 angstrom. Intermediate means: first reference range 13.2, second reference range 12.9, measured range 12.5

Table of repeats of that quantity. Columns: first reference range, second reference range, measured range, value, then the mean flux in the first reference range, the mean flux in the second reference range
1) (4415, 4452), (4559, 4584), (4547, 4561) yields 1.1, 13.2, 13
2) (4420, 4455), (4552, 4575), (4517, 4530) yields 0.6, 13.4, 12.6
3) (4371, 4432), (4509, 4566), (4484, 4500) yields -0.3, 12.8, 12.6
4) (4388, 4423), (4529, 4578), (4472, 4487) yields -0.7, 12.8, 12.6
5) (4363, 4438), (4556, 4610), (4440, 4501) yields -1.5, 12.9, 12.7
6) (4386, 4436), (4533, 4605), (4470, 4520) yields -1.0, 12.9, 12.6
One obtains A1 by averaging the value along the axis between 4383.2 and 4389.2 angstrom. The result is 13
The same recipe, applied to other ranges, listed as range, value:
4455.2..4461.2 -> 12.4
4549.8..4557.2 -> 11.9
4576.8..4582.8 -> 13.3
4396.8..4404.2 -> 13.2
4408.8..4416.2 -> 13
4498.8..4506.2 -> 12.4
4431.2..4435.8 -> 12.9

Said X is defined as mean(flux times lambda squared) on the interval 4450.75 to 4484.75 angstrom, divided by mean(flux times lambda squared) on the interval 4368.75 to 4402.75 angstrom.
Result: 1.1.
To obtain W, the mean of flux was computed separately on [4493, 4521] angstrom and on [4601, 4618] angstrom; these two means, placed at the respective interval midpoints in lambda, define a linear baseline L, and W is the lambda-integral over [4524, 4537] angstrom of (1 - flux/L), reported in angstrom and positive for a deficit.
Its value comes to 0.2 angstrom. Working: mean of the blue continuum 12.9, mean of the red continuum 12.6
